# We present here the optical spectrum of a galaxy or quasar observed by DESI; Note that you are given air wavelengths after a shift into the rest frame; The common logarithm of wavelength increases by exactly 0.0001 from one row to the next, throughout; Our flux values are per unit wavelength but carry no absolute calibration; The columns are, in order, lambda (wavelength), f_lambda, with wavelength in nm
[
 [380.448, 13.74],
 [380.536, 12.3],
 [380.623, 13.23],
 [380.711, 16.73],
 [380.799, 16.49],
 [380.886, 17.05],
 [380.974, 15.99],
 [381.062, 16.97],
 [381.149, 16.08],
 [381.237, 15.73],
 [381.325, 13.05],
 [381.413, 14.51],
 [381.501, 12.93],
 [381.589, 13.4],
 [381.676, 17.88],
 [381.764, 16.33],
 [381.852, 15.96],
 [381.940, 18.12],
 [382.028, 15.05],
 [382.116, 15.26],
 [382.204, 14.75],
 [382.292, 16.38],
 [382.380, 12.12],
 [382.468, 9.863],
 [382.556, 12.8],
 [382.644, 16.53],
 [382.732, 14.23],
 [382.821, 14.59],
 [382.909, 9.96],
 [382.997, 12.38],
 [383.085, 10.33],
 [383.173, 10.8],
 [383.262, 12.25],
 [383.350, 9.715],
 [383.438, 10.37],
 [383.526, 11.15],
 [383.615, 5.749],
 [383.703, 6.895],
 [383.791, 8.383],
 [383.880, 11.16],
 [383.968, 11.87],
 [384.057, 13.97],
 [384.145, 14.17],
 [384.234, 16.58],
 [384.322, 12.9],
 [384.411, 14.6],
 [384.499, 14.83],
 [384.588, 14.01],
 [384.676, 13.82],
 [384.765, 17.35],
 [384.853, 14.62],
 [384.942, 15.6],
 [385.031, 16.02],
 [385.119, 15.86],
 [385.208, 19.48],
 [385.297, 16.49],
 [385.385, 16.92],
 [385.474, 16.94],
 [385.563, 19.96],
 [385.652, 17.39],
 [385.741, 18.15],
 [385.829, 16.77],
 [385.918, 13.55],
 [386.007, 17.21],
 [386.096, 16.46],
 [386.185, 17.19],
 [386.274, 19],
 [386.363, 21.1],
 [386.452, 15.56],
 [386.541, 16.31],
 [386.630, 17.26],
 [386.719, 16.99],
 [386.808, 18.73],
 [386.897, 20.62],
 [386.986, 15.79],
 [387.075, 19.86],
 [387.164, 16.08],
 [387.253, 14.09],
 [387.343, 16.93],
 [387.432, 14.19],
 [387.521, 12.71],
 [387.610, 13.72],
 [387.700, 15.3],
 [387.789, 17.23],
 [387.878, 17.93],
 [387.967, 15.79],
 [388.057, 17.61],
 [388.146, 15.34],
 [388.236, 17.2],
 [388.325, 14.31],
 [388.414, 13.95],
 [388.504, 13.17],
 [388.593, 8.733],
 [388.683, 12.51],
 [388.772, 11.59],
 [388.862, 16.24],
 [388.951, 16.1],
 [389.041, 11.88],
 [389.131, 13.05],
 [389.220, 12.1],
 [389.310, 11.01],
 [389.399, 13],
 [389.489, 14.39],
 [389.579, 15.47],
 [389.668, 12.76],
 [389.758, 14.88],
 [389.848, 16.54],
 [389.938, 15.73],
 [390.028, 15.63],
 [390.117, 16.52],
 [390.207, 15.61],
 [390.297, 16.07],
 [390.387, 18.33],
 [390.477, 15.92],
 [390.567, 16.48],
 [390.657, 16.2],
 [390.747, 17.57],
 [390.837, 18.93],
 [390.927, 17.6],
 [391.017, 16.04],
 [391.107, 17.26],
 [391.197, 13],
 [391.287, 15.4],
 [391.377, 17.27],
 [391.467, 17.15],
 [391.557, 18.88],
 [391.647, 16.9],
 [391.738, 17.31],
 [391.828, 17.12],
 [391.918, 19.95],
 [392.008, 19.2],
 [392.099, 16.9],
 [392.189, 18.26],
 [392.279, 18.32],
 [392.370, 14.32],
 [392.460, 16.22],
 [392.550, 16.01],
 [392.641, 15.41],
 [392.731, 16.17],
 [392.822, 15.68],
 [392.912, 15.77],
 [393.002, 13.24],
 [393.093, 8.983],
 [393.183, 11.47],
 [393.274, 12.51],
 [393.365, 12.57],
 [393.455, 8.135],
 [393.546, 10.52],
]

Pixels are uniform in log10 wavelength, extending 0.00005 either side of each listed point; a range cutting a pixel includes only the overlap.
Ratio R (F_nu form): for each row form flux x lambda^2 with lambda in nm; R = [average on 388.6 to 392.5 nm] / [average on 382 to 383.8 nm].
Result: 1.4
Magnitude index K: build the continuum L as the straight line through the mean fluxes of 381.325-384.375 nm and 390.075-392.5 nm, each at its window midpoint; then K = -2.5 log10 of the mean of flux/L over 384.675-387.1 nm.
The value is -0.19 mag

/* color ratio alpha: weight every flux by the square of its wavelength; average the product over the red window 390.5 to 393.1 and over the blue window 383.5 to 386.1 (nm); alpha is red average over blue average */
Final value 1.17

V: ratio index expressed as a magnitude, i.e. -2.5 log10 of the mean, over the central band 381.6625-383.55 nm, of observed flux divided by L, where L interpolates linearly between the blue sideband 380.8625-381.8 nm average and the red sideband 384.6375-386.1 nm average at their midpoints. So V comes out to 0.17 mag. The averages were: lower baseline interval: 15.4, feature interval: 13.4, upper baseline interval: 16.6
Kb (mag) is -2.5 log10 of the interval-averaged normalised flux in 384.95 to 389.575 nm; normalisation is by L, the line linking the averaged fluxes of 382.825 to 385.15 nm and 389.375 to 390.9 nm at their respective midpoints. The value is -0.11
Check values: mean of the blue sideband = 12.5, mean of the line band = 15.8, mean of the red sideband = 15.9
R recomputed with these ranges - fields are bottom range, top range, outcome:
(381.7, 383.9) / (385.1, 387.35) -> 1.41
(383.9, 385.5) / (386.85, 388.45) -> 1.07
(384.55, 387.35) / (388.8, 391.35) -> 0.92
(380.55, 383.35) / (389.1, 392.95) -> 1.18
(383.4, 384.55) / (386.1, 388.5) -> 1.43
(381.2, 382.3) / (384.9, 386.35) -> 1.14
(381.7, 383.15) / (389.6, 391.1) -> 1.21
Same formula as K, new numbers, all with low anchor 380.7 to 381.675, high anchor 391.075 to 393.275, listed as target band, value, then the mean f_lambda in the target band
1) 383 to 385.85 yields 0.13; 13.9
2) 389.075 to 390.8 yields 0.05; 15.1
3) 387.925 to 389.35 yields 0.15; 13.8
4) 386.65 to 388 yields -0.05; 16.4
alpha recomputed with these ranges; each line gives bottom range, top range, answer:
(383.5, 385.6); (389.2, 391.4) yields 1.14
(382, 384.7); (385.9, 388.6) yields 1.33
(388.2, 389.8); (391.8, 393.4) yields 1.17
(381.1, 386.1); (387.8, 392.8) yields 1.15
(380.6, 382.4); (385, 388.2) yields 1.12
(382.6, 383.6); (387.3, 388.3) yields 1.37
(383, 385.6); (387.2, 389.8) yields 1.08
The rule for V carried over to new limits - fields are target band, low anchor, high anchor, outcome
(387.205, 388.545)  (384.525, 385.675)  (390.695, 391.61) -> 0.093 mag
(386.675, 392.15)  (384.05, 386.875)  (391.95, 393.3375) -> 0.002 mag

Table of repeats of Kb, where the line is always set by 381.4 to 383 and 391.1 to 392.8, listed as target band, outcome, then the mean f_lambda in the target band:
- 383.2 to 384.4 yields 0.30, 11.3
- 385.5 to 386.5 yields -0.14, 17.5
